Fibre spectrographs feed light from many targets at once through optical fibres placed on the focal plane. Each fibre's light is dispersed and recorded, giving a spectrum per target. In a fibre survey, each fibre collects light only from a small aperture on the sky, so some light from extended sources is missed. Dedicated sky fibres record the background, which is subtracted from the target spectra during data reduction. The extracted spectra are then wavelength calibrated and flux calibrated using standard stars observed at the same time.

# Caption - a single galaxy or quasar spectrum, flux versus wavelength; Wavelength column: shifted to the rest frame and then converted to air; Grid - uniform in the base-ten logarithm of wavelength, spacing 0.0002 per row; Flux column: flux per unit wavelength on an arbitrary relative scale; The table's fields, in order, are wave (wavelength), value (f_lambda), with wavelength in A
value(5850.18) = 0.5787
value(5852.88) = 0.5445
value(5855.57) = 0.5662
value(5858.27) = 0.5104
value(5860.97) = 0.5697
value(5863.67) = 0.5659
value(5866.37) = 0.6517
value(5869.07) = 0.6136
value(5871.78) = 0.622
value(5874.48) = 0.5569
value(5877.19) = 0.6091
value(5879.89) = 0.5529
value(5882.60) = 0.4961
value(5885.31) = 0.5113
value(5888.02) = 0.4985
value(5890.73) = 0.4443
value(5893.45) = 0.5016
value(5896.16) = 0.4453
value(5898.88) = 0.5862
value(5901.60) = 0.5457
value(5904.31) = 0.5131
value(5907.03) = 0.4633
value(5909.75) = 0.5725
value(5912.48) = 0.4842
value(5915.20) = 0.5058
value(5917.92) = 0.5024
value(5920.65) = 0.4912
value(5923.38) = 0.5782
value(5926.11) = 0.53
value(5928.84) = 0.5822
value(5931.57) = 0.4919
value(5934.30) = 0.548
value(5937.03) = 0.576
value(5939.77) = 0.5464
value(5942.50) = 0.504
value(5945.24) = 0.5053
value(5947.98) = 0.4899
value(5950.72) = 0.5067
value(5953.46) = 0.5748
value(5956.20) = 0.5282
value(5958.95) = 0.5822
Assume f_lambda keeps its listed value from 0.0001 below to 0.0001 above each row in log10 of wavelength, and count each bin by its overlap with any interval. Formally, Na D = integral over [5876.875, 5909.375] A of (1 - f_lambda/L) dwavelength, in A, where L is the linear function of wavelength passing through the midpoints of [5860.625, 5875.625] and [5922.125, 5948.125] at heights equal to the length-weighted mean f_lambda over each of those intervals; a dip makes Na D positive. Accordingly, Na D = 3.6 A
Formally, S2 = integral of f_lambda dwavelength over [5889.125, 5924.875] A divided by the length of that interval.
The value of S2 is 0.51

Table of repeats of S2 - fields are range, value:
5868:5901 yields 0.536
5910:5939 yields 0.531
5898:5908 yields 0.527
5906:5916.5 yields 0.508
